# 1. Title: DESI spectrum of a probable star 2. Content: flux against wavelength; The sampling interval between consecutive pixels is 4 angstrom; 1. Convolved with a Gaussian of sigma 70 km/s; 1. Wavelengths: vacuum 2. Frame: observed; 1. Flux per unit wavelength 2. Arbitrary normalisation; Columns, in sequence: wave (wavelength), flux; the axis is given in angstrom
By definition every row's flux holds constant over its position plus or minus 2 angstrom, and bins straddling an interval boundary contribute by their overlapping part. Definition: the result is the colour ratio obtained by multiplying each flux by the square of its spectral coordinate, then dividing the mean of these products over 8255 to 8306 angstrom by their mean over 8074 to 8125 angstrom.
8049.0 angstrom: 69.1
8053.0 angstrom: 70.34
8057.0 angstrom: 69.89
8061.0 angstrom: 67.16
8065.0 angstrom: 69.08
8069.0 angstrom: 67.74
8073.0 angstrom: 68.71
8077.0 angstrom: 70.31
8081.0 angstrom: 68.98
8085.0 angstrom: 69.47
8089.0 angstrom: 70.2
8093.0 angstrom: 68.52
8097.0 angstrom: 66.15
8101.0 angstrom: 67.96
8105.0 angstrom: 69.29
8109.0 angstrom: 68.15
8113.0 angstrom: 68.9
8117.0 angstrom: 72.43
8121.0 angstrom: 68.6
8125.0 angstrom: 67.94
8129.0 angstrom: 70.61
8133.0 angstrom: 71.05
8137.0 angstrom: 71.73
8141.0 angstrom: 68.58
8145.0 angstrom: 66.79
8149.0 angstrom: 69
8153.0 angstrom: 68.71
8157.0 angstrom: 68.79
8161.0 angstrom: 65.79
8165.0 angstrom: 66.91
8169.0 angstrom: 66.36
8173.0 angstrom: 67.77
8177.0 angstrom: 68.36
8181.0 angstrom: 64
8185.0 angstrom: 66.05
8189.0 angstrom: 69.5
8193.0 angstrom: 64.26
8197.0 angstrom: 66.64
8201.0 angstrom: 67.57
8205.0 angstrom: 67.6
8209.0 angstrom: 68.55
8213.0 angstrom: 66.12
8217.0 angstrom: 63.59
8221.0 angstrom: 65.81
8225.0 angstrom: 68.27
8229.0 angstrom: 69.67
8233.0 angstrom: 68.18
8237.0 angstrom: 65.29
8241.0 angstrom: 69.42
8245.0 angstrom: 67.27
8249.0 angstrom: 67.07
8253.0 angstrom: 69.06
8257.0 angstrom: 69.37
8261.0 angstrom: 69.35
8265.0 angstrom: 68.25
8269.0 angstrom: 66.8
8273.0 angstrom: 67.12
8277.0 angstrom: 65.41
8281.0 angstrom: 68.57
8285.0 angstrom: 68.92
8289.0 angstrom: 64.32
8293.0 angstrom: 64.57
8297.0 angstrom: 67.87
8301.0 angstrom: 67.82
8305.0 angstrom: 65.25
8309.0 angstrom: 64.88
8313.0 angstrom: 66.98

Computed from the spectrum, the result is 1.0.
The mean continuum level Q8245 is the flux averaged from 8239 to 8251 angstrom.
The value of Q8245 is 67.9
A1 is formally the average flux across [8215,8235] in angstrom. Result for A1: 67.1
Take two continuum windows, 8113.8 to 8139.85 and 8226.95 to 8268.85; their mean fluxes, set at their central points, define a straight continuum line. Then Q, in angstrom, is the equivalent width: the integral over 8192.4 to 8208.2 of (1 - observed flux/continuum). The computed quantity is 0.5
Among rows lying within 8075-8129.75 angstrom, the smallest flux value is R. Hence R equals 66.15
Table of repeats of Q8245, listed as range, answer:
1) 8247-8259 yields 68.5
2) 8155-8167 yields 67.2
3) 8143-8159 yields 68.3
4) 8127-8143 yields 70.5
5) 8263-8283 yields 67.2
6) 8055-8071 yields 68.5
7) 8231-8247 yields 67.5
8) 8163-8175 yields 67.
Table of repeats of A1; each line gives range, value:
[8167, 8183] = 66.6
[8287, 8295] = 64.4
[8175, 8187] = 66.1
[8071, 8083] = 69.3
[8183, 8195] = 66.6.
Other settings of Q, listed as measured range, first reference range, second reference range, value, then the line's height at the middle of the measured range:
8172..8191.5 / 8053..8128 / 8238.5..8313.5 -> 0.3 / 68.1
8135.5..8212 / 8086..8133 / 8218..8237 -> 0.8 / 68.2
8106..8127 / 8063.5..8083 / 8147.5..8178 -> -0.3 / 68.3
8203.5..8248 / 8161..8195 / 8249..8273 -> 0.2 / 67.6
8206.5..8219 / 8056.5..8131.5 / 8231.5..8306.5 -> 0.3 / 67.9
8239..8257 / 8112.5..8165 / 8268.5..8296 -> -0.3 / 67.2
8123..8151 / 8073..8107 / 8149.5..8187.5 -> -0.7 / 67.8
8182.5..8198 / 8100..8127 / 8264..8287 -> 0.4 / 68.3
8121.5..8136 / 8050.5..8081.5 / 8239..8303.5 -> -0.3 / 68.6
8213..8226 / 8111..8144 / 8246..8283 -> 0.5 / 68.5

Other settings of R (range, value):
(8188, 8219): 63.59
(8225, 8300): 64.32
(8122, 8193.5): 64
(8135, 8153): 66.79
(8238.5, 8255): 67.07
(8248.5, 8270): 66.8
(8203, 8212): 67.6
